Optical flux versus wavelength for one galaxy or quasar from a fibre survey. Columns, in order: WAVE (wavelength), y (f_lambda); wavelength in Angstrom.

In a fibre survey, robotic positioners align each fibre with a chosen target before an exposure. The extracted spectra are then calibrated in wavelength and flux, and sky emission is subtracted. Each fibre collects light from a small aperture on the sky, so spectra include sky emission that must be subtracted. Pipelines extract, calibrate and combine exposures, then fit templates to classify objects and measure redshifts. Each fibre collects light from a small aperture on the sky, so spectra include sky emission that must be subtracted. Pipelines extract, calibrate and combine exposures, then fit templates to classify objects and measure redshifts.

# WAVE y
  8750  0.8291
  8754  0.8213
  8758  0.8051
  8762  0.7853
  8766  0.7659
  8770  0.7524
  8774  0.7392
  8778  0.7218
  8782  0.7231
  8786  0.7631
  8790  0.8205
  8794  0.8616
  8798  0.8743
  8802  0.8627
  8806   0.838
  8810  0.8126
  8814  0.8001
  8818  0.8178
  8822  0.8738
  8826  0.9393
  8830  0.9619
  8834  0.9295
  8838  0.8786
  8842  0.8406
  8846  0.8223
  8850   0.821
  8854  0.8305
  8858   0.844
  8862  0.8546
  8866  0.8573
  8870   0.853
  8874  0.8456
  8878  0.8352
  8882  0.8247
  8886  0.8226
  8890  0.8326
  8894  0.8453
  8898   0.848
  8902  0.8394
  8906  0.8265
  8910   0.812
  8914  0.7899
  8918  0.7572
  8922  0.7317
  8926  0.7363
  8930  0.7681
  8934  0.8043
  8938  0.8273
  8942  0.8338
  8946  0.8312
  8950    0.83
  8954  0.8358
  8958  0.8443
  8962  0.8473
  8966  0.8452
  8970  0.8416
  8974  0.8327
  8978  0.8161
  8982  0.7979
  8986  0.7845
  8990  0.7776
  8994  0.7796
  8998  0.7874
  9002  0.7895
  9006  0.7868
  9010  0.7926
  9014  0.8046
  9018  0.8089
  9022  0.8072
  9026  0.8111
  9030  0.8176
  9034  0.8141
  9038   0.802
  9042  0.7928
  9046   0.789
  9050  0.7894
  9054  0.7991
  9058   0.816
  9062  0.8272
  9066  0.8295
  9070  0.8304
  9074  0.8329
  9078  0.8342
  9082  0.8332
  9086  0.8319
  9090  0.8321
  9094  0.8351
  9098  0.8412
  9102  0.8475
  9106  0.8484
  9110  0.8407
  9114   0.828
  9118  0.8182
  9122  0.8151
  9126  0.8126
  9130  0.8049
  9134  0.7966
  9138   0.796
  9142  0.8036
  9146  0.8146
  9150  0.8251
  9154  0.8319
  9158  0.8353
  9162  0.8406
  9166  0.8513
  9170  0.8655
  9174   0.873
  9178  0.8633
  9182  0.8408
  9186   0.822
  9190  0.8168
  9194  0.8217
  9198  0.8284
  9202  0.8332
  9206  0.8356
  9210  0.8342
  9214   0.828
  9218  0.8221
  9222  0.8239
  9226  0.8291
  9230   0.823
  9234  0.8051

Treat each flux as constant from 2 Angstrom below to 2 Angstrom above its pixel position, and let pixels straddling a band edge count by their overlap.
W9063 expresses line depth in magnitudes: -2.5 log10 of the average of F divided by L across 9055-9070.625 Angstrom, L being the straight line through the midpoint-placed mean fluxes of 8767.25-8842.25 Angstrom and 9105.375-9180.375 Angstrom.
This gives 0.01 mag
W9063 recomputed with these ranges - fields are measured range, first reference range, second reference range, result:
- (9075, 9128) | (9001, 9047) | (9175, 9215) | -0.02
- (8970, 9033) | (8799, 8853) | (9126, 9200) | 0.06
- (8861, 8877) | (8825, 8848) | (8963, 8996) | 0.03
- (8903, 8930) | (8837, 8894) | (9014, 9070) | 0.07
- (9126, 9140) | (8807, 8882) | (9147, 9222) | 0.05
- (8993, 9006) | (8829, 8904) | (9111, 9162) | 0.06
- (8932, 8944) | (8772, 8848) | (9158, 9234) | 0.02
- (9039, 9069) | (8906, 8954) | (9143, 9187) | 0.02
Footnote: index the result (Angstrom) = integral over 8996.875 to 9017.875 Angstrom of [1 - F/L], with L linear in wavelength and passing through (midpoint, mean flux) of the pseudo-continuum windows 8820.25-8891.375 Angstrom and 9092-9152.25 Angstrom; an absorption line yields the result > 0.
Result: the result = 1.1 Angstrom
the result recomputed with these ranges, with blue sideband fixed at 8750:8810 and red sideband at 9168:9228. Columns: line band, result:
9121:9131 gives 0.2 Angstrom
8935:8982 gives -1.1 Angstrom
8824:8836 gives -2.1 Angstrom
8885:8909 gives -0.8 Angstrom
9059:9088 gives -0.2 Angstrom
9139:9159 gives 0.3 Angstrom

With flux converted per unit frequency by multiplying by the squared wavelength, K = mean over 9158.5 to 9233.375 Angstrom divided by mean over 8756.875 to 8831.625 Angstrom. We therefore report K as 1.1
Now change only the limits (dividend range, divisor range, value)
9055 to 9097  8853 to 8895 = 1.03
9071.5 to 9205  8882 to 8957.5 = 1.08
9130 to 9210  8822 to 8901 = 1.04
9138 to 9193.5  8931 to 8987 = 1.06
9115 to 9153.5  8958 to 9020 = 1.04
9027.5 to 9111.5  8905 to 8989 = 1.05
